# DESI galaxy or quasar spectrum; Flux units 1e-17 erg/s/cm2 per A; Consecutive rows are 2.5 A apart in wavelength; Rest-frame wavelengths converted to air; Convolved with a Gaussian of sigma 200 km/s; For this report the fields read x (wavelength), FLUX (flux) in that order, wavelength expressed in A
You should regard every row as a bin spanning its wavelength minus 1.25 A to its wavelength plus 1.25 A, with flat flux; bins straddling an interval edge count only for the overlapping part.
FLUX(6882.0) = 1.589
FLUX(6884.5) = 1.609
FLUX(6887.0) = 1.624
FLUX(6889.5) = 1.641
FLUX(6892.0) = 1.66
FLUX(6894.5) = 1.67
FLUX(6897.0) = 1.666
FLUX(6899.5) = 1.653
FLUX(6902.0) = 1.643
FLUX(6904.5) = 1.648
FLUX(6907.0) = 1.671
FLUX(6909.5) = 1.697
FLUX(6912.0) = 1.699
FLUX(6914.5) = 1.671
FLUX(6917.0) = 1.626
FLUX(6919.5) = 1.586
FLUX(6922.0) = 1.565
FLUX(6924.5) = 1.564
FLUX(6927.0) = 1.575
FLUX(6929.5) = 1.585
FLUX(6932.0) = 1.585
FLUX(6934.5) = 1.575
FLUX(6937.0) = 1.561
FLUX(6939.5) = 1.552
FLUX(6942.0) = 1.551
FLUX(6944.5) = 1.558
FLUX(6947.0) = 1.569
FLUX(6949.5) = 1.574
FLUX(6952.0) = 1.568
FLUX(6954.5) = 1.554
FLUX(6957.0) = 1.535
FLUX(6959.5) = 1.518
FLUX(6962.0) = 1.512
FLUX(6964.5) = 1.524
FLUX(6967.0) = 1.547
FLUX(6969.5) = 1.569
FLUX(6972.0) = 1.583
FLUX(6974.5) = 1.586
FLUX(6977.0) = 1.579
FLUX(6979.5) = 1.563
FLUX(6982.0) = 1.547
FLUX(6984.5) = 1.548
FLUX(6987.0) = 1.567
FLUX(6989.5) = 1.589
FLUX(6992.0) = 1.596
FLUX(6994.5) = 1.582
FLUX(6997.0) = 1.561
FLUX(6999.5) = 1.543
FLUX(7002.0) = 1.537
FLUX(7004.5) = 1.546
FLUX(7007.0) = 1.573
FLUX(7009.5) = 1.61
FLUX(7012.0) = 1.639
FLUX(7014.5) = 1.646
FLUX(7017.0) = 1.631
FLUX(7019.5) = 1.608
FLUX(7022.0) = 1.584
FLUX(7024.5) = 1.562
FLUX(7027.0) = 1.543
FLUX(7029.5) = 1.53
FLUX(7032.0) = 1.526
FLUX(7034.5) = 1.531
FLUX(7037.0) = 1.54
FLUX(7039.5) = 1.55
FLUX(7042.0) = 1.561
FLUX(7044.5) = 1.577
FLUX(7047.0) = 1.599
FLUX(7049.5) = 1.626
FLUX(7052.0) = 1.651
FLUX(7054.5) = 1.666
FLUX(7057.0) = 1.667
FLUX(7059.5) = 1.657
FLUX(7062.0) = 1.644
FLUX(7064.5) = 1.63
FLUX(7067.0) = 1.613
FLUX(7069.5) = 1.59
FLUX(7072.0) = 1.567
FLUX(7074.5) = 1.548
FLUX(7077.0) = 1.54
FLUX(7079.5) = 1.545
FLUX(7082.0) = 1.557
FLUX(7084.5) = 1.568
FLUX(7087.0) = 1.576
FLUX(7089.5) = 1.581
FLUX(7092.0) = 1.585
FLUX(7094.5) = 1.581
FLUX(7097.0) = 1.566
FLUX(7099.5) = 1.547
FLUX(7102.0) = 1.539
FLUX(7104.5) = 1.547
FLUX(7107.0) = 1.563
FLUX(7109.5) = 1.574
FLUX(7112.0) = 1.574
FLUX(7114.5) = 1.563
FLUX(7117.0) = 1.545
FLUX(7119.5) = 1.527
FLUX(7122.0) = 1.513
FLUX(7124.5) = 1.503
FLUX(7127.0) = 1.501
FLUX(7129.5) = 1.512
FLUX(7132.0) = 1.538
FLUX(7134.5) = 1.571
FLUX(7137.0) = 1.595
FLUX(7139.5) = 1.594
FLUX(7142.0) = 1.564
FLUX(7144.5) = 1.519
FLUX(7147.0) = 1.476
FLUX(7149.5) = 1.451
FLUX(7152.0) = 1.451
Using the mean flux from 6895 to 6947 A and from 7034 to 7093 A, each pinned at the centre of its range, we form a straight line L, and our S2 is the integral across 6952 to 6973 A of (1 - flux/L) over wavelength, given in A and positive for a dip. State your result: 0.8 A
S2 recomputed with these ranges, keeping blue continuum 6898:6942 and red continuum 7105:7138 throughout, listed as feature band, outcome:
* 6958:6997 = 0.81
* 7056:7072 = -0.65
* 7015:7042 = 0.23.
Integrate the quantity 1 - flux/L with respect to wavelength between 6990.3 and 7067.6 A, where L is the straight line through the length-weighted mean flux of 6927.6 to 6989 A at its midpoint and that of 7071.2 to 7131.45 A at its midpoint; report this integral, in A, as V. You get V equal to -1.8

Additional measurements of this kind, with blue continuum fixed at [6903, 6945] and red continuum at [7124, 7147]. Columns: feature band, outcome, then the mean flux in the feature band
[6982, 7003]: 0.3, 1.56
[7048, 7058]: -0.5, 1.65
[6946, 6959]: 0.3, 1.56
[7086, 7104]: -0.2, 1.57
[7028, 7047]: 0.3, 1.55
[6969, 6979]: 0.1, 1.58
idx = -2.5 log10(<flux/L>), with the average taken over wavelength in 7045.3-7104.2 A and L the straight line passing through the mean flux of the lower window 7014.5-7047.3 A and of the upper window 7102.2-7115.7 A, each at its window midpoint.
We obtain -0.02 mag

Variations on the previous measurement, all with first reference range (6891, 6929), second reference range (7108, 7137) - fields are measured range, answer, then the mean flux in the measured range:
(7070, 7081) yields 0.007 mag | 1.55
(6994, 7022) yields 0.003 mag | 1.59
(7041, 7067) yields -0.038 mag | 1.63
